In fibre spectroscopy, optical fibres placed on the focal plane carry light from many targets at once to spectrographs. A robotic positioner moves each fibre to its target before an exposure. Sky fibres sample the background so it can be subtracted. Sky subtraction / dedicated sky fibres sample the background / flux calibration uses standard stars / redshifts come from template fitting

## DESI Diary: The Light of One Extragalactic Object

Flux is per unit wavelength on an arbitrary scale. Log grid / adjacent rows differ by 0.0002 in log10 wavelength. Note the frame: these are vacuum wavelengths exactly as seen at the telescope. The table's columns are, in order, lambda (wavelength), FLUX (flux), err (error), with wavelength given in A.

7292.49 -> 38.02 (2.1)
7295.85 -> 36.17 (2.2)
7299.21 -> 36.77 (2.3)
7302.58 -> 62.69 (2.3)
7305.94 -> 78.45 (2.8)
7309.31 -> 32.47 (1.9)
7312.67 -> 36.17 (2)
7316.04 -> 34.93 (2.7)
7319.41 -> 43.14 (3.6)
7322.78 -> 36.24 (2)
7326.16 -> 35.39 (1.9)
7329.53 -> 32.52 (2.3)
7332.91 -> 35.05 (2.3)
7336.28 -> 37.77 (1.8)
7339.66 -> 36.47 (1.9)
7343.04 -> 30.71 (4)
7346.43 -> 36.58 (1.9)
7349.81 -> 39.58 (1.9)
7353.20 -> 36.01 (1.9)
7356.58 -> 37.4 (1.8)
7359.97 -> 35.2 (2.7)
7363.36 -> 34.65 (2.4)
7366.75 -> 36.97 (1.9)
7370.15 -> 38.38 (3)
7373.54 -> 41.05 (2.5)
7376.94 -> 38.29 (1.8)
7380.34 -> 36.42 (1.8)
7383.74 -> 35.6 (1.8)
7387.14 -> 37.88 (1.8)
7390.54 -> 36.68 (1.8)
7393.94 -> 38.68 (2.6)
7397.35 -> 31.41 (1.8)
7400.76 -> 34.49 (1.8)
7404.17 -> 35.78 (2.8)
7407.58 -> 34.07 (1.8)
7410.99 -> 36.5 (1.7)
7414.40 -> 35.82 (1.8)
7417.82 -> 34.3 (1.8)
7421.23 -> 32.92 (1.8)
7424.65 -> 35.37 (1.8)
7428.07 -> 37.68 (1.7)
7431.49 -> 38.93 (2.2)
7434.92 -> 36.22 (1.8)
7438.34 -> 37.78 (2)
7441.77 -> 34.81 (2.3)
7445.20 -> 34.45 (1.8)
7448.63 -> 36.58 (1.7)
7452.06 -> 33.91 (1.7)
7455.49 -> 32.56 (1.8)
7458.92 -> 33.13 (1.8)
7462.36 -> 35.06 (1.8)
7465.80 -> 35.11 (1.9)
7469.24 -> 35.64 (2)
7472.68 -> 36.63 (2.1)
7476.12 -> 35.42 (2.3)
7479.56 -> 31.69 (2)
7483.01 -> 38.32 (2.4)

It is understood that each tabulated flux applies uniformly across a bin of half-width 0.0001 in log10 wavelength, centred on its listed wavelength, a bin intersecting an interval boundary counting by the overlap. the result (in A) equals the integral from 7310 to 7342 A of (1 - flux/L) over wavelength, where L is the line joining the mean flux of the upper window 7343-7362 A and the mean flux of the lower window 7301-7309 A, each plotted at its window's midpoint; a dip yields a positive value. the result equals 9.5 A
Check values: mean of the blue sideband 64.1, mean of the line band 36.2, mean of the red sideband 36.3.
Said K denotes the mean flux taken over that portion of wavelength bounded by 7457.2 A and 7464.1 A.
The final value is 34.1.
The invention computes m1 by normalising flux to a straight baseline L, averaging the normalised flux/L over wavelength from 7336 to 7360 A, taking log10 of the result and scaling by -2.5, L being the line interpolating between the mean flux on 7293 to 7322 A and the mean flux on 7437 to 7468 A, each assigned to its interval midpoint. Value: 0.16 mag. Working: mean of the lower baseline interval 44.5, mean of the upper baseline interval 34.8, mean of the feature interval 36.2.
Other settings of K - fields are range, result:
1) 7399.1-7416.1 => 35.3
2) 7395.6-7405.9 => 33.9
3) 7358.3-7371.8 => 36.3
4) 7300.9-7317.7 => 49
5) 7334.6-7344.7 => 35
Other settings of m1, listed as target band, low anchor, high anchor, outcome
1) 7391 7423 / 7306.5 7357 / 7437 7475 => 0.025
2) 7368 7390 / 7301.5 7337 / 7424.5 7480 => 0.035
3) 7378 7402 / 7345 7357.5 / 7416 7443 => 0.023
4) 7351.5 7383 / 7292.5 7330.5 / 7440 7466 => 0.058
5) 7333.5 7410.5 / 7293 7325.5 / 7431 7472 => 0.101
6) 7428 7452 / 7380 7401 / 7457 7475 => -0.030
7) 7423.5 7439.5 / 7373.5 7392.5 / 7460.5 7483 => -0.032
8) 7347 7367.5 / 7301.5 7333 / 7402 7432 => 0.091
